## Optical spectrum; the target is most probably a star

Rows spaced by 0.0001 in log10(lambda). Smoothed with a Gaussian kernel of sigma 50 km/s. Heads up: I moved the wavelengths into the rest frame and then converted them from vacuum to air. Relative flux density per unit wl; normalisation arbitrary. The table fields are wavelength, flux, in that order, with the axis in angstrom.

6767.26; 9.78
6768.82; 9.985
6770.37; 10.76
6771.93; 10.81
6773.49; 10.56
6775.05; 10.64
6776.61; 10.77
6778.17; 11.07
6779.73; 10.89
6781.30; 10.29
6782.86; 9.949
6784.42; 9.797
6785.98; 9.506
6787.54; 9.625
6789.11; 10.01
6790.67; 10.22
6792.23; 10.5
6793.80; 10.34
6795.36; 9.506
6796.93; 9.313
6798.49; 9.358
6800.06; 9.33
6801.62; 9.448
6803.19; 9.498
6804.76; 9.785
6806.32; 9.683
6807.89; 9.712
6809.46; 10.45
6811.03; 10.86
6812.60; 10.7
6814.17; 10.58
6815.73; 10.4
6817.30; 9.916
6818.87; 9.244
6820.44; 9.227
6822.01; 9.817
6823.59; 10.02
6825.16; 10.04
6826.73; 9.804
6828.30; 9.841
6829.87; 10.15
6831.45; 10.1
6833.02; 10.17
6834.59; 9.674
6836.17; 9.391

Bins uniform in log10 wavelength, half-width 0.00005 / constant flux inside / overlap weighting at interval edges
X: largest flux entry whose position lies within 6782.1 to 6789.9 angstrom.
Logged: 10.01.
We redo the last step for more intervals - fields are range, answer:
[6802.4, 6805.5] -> 9.785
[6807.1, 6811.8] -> 10.86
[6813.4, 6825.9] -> 10.58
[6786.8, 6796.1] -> 10.5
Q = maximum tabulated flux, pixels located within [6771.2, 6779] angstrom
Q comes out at 11.07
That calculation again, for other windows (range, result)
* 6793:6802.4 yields 10.34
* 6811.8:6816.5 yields 10.7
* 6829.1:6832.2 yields 10.15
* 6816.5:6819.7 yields 9.916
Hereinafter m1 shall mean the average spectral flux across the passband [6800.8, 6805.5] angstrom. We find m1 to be 9.57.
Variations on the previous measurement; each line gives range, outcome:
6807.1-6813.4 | 10.4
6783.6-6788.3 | 9.66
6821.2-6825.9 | 9.94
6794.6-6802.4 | 9.39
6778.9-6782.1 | 10.6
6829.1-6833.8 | 10.1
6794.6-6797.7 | 9.39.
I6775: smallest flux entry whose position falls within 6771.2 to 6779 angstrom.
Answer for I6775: 10.56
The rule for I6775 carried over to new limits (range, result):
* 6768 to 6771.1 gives 9.985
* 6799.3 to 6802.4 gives 9.33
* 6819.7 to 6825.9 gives 9.227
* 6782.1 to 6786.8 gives 9.506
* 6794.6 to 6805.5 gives 9.313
